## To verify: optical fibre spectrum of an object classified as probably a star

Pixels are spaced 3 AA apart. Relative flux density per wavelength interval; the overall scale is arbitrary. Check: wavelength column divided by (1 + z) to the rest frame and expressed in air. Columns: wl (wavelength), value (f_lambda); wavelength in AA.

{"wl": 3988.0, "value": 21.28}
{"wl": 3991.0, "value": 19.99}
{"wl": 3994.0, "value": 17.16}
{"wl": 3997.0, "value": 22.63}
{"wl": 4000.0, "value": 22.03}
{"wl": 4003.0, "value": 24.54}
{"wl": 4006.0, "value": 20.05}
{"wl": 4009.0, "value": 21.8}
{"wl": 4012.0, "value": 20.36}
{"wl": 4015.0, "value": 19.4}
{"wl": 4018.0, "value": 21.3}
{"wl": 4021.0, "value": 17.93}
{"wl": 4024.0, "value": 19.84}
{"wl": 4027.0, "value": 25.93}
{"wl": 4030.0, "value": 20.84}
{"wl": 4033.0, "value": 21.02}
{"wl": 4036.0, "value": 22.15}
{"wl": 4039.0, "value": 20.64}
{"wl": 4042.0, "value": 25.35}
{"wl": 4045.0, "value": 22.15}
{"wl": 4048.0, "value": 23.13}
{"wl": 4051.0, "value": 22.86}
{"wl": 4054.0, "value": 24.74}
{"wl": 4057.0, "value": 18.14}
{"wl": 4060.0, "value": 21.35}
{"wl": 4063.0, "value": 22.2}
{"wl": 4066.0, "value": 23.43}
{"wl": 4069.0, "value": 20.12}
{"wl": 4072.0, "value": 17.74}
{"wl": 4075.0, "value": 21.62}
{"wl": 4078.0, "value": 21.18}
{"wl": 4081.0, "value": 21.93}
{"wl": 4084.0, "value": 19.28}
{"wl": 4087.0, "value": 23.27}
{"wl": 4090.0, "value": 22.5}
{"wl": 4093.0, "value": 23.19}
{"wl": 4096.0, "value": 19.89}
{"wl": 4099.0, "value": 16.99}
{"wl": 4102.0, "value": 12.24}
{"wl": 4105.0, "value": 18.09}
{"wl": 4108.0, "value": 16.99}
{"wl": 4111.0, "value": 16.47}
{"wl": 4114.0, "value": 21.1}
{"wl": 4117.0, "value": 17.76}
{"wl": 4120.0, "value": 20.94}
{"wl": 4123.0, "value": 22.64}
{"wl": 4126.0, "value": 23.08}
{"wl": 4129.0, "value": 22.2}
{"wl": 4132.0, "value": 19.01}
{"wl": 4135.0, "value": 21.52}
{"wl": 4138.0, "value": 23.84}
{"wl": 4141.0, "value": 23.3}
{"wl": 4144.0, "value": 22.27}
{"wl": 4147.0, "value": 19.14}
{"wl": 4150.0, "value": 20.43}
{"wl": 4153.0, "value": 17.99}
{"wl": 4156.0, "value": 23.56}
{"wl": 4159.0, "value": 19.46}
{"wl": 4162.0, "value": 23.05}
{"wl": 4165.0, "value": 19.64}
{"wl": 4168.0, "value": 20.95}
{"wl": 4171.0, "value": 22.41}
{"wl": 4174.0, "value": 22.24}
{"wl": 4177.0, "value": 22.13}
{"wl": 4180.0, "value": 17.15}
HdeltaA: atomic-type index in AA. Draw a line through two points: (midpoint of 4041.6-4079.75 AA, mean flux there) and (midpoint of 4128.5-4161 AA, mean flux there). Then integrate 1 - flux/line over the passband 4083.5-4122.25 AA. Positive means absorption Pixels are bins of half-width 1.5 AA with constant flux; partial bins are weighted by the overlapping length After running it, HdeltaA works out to 4.1 AA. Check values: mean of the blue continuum 21.7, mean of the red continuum 21.2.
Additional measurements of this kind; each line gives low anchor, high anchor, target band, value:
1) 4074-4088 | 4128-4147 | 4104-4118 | 2.3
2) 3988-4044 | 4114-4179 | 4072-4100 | 0.4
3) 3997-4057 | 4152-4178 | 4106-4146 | 1.2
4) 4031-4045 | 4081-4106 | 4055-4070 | -0.1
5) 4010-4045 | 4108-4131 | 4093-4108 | 2.3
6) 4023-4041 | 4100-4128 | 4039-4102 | -2.6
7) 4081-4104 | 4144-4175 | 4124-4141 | -1.3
